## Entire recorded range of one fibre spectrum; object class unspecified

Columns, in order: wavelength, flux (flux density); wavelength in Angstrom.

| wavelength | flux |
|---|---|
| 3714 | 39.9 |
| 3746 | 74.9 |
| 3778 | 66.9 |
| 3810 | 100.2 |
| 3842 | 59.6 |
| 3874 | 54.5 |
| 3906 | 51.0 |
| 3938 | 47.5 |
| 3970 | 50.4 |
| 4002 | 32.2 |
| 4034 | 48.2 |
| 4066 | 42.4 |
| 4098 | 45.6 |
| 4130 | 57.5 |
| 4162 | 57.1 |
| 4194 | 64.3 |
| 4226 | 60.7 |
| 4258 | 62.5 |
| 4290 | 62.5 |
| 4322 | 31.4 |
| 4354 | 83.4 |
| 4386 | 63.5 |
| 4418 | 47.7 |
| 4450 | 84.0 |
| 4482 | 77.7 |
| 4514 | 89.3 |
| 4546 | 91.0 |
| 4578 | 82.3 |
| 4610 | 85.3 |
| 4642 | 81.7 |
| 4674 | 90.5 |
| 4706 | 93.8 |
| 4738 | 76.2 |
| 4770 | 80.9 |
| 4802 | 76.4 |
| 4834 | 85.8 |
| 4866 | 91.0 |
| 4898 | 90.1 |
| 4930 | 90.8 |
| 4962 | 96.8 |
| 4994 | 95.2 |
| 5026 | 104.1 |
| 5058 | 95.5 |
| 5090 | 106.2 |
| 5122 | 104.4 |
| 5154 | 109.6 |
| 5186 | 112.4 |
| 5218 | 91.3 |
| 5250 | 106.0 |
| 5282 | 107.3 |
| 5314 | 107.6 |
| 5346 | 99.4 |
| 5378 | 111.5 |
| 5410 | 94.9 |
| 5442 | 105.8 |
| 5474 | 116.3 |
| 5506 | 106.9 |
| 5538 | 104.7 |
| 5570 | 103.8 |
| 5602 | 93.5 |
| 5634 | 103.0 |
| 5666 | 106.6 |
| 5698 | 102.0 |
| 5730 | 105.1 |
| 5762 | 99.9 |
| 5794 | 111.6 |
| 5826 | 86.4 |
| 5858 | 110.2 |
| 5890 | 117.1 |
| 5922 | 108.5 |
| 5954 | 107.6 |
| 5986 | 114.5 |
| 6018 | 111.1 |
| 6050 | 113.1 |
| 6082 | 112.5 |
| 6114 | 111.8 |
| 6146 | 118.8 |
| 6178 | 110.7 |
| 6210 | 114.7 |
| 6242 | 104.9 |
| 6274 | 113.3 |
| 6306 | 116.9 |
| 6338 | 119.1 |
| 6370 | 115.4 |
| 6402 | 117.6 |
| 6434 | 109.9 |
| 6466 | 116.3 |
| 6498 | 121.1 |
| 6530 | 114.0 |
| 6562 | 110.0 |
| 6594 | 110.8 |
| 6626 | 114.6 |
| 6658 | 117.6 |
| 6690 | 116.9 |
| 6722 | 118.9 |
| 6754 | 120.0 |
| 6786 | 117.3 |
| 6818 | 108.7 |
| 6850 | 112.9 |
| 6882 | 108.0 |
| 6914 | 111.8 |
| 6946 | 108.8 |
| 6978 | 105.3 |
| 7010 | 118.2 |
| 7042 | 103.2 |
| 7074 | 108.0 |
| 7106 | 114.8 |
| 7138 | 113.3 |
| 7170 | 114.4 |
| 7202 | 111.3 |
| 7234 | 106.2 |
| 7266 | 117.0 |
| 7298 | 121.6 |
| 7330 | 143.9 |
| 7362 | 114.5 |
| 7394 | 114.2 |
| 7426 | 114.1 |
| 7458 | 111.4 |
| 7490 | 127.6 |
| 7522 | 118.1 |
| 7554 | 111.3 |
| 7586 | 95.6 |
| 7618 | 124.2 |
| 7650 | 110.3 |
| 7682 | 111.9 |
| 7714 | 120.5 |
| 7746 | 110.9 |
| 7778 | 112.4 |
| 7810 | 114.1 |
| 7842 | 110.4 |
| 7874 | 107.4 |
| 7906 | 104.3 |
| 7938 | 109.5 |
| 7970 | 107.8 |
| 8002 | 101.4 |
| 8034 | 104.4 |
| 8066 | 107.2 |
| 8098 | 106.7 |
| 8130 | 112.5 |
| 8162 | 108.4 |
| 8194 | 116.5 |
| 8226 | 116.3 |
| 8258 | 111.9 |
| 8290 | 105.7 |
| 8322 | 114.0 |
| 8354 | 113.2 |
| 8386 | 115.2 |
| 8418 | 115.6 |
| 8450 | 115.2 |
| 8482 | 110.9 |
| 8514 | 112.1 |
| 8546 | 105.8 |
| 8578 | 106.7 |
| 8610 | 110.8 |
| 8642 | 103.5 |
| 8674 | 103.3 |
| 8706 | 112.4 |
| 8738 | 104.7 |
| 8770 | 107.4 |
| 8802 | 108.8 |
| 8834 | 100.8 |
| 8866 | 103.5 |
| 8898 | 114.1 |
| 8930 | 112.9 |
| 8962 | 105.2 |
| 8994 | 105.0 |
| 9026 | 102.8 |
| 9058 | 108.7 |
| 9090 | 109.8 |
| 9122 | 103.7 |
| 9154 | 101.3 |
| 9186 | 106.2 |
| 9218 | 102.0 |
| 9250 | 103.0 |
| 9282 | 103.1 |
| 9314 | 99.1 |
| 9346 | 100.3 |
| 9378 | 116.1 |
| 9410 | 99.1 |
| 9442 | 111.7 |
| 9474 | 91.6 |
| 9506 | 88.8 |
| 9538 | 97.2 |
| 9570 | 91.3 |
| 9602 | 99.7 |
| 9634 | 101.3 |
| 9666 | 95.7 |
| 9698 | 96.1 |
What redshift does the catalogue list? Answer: 0.11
